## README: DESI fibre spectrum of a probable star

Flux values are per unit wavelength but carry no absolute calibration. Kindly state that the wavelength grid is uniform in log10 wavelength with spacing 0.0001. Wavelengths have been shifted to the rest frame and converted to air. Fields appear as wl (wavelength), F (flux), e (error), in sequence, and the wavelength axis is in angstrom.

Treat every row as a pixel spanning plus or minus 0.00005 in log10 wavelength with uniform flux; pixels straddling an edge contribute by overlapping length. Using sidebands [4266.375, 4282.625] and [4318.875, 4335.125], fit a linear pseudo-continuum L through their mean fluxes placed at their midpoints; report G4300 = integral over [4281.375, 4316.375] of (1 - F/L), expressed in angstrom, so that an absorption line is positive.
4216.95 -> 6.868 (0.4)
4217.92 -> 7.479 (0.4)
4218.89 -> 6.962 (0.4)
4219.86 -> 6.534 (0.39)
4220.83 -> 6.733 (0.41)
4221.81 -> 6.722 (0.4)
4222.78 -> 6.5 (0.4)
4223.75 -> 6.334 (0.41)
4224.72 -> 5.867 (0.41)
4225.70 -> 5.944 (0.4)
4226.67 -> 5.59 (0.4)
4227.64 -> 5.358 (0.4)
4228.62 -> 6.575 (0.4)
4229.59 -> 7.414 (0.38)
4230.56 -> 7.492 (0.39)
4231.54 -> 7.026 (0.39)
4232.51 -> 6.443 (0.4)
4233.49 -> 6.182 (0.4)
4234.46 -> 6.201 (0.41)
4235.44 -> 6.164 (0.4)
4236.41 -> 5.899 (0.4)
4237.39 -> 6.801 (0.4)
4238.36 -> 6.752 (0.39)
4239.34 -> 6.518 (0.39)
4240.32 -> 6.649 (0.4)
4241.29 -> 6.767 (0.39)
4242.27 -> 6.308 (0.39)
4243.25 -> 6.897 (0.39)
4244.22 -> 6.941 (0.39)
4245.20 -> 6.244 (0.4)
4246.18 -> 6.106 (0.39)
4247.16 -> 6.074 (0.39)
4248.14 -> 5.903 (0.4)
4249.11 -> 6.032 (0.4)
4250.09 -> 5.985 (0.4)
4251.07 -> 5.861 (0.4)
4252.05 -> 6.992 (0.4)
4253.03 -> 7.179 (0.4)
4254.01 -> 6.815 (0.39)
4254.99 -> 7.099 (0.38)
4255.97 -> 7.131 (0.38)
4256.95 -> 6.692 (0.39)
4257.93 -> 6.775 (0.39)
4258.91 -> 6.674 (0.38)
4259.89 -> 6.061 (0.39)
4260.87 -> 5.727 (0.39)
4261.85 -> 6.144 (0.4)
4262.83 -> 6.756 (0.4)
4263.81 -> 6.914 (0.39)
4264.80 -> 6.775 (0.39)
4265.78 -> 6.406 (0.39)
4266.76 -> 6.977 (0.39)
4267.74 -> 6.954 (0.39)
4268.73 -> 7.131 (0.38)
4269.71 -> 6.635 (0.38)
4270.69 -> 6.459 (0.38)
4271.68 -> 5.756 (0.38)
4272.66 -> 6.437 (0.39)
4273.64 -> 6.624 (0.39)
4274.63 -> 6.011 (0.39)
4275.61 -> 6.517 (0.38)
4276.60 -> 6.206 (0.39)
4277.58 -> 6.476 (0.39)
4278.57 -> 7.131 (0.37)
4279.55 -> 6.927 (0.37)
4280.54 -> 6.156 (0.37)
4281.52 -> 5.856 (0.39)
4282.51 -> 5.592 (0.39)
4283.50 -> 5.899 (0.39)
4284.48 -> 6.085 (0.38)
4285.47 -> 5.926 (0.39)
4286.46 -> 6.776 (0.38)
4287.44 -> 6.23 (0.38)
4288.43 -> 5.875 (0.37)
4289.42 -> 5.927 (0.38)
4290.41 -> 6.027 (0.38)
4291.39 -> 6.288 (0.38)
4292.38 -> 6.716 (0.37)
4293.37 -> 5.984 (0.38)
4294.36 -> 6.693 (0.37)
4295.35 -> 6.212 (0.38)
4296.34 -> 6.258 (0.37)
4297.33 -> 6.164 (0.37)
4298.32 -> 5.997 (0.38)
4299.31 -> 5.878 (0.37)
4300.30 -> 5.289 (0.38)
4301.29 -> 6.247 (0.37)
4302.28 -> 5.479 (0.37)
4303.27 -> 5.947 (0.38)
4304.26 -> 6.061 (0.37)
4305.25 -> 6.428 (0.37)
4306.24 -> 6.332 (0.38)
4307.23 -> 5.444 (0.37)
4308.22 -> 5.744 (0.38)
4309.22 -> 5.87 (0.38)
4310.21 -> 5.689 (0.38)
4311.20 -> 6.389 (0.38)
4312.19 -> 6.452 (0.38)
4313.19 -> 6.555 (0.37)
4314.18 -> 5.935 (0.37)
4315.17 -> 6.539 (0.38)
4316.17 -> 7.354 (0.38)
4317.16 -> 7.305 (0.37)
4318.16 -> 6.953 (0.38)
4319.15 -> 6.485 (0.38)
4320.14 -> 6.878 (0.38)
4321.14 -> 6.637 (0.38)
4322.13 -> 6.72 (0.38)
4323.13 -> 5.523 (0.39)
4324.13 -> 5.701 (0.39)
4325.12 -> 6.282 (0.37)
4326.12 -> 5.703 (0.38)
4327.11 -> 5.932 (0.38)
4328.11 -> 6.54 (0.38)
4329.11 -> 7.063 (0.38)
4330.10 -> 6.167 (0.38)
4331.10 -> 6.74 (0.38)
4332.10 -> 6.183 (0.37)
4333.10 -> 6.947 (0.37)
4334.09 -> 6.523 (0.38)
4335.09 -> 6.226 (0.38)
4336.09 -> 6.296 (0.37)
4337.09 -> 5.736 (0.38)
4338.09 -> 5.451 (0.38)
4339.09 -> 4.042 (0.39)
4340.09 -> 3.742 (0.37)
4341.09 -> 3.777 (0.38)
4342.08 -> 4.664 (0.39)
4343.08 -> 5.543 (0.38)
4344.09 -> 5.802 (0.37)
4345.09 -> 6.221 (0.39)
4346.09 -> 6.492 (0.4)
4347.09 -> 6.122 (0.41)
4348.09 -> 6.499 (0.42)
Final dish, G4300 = 1.7 angstrom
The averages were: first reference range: 6.48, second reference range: 6.37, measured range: 6.11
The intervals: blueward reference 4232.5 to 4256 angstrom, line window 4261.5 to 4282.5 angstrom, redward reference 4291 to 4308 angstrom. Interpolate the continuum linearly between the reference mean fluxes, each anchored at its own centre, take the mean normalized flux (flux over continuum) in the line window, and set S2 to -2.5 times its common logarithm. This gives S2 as -0.04 mag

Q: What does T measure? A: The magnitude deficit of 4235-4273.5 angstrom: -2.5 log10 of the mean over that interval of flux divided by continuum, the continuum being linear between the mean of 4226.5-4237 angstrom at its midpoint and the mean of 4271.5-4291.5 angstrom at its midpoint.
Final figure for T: -0.03 mag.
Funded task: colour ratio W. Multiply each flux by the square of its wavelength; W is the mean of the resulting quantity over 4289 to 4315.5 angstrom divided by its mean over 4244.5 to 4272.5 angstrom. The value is 1.0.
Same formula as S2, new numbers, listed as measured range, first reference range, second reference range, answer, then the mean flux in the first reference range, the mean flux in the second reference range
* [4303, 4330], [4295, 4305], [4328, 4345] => -0.08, 5.96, 5.72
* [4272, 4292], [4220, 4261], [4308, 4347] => 0.01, 6.47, 6.07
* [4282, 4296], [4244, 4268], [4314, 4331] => 0.06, 6.52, 6.47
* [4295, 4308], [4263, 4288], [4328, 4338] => 0.08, 6.44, 6.4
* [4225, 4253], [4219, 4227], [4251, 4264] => 0.01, 6.32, 6.65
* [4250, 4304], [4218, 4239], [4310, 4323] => 0.03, 6.47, 6.6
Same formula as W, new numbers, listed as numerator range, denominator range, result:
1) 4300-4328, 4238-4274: 0.98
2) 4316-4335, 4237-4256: 1.03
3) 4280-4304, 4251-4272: 0.92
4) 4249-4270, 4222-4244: 1.04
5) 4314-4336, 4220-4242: 1.05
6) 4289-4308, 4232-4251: 0.98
